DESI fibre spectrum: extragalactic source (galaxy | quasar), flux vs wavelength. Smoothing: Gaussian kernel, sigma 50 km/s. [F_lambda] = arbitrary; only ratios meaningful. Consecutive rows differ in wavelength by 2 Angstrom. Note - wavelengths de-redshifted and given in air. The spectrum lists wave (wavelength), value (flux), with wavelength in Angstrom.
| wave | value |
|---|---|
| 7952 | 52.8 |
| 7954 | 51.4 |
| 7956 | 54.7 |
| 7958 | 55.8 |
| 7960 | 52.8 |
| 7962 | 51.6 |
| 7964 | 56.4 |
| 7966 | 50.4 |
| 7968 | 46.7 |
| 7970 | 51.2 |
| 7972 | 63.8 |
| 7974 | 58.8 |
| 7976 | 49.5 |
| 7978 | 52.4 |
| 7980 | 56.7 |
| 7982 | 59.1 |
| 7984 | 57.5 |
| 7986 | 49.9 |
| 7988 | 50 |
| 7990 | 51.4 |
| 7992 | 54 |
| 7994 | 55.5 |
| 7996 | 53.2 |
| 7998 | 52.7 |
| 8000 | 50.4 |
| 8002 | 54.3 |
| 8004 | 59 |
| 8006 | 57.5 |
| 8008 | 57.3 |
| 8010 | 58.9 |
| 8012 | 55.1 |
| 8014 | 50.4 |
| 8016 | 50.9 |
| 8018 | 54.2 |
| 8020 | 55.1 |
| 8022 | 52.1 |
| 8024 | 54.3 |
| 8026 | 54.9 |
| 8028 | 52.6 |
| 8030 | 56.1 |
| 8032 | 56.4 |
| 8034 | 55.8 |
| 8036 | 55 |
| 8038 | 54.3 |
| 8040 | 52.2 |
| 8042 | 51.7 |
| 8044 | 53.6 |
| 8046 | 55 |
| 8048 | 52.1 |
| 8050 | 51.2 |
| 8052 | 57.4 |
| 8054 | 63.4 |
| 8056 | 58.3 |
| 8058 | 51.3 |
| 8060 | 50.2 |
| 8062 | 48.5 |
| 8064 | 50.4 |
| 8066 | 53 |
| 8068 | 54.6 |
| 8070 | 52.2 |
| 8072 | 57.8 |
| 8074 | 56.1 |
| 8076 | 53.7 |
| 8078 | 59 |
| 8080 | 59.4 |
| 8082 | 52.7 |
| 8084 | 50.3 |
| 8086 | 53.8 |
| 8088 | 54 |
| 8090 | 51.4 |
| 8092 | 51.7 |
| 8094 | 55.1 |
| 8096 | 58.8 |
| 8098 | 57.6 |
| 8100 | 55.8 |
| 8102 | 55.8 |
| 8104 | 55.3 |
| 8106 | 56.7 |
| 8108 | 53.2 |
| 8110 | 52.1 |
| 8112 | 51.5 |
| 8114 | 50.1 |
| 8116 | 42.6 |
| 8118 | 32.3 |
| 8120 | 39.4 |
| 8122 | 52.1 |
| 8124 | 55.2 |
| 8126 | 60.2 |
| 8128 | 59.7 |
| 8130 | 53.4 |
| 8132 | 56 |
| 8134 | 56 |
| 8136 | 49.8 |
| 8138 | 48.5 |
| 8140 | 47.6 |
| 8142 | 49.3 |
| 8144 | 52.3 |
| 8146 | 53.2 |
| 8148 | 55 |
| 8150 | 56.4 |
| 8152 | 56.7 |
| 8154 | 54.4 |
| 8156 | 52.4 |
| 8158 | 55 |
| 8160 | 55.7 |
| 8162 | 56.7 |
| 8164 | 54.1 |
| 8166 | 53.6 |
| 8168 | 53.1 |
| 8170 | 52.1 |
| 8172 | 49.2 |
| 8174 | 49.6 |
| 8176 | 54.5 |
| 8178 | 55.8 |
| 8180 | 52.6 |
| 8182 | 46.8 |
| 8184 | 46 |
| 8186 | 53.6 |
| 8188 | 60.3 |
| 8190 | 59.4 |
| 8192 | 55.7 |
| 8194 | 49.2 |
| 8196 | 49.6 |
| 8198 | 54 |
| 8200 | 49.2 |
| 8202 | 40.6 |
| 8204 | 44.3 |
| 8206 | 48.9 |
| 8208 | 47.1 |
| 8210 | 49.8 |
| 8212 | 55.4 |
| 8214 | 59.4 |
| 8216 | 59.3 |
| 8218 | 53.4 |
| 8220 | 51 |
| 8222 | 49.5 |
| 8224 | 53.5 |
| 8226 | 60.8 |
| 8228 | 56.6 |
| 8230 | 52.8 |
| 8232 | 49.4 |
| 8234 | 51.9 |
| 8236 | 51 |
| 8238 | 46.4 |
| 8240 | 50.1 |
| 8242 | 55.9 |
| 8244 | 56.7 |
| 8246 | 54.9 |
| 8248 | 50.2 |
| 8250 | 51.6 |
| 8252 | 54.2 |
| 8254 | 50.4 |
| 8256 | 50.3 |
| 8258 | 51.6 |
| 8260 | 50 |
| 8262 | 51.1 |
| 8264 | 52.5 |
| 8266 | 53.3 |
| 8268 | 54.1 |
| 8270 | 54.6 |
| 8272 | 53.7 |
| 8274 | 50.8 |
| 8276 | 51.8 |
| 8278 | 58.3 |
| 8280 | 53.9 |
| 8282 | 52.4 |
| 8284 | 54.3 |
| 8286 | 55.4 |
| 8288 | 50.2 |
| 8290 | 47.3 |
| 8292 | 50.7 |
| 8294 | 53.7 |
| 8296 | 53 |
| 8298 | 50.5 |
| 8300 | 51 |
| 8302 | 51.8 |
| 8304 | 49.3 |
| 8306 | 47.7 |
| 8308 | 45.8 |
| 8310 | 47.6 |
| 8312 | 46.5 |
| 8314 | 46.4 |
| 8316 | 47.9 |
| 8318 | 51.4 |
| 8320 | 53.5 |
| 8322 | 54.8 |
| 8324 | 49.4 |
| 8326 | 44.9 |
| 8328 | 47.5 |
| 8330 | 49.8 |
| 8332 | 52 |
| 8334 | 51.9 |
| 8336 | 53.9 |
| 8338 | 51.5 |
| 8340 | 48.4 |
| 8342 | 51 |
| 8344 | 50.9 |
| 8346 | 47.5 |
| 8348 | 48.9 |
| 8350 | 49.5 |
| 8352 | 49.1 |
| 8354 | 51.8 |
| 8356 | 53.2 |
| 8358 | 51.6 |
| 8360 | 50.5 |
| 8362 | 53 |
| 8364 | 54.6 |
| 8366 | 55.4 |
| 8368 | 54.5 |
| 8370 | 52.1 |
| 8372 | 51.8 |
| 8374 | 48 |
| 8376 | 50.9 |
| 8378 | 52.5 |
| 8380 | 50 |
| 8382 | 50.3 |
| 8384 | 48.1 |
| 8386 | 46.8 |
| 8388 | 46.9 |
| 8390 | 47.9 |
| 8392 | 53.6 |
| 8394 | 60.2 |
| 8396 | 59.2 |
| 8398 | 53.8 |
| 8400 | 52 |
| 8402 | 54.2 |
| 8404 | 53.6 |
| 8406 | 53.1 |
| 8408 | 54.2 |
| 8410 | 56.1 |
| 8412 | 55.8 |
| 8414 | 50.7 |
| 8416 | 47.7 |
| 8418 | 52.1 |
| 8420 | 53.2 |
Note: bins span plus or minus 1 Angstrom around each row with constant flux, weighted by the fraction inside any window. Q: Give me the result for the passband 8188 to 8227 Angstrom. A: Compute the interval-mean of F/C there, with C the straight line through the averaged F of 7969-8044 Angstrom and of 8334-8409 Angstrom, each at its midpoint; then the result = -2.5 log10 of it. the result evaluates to 0.01 mag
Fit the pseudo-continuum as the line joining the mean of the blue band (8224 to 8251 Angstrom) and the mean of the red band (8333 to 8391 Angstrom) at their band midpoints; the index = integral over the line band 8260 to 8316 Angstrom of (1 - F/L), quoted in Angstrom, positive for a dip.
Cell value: 0.8 Angstrom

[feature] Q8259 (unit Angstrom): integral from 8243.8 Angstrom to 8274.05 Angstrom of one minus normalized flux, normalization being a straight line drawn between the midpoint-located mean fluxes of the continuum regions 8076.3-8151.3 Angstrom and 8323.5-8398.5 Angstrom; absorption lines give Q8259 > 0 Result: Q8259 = -0.4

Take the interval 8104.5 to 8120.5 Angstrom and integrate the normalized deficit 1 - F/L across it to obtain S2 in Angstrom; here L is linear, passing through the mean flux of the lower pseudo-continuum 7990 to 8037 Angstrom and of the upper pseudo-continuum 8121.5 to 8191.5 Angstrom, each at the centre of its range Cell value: 1.8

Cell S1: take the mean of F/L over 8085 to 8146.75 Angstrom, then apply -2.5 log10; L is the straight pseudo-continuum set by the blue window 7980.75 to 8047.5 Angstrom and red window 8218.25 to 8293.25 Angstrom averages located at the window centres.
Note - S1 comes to 0.03 mag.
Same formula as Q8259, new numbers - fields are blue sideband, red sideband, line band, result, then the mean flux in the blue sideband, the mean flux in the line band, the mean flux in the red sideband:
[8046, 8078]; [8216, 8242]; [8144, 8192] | -0.5 Angstrom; 54.2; 53.8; 52.6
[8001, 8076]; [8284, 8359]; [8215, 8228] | -0.8 Angstrom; 54.4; 54.7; 50.3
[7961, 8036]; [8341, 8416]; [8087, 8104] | -0.4 Angstrom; 54.2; 55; 51.9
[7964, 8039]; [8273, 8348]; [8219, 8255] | -0.8 Angstrom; 54.3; 52.6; 50.6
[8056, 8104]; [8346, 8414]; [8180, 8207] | 1.4 Angstrom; 54.2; 50.7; 52.1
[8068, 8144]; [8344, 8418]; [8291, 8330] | 1.9 Angstrom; 52.9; 49.7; 51.9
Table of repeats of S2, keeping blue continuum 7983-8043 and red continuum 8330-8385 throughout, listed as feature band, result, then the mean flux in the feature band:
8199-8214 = 1.1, 48.7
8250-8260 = 0.1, 51.5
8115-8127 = 1.4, 47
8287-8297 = 0.1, 51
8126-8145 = 0.1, 52.9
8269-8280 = -0.4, 53.8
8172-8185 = 0.5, 50.8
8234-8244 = 0.1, 51.5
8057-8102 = -0.4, 54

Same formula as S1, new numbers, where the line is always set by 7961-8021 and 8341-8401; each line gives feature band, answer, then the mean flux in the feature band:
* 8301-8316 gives 0.09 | 47.9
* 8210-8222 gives -0.04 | 54.7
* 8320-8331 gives 0.05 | 49.7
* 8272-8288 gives -0.03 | 53.6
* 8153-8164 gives -0.04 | 54.8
